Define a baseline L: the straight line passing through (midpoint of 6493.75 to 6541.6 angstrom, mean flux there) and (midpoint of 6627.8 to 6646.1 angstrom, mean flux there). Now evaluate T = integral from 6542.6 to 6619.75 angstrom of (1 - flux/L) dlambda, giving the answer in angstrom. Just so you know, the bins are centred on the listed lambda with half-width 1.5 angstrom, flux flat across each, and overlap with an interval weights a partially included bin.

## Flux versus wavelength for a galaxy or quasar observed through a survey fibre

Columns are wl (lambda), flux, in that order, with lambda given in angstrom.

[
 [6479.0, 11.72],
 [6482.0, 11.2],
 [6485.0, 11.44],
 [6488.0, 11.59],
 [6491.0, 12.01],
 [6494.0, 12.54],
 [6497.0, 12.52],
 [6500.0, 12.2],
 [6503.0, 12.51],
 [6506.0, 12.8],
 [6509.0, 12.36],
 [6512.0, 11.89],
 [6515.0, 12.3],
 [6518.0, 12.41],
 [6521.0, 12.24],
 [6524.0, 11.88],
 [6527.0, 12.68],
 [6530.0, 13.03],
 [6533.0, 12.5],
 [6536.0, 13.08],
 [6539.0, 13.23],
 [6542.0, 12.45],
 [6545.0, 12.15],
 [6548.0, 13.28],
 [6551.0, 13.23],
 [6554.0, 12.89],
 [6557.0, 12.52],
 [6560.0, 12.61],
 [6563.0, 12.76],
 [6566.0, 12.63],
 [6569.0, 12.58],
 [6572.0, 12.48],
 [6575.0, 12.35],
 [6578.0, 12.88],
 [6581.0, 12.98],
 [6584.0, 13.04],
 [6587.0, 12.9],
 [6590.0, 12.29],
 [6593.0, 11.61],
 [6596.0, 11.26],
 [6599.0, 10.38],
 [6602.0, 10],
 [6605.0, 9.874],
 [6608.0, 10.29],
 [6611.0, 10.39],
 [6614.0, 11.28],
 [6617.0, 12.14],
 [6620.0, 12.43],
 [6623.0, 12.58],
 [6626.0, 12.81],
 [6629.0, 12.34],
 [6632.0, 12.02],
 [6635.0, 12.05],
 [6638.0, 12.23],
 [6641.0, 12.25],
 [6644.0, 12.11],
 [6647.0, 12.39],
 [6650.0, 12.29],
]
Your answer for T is 1.81 angstrom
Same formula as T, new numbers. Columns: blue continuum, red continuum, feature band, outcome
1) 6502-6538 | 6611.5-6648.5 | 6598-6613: 2.5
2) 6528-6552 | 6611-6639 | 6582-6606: 1.8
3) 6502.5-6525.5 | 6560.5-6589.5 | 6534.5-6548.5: -0.4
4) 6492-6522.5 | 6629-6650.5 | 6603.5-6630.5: 1.4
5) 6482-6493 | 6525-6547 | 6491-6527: -0.6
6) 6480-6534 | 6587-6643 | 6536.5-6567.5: -2.1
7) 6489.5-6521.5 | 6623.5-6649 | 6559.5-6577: -0.4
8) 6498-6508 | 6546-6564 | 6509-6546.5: 0.6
